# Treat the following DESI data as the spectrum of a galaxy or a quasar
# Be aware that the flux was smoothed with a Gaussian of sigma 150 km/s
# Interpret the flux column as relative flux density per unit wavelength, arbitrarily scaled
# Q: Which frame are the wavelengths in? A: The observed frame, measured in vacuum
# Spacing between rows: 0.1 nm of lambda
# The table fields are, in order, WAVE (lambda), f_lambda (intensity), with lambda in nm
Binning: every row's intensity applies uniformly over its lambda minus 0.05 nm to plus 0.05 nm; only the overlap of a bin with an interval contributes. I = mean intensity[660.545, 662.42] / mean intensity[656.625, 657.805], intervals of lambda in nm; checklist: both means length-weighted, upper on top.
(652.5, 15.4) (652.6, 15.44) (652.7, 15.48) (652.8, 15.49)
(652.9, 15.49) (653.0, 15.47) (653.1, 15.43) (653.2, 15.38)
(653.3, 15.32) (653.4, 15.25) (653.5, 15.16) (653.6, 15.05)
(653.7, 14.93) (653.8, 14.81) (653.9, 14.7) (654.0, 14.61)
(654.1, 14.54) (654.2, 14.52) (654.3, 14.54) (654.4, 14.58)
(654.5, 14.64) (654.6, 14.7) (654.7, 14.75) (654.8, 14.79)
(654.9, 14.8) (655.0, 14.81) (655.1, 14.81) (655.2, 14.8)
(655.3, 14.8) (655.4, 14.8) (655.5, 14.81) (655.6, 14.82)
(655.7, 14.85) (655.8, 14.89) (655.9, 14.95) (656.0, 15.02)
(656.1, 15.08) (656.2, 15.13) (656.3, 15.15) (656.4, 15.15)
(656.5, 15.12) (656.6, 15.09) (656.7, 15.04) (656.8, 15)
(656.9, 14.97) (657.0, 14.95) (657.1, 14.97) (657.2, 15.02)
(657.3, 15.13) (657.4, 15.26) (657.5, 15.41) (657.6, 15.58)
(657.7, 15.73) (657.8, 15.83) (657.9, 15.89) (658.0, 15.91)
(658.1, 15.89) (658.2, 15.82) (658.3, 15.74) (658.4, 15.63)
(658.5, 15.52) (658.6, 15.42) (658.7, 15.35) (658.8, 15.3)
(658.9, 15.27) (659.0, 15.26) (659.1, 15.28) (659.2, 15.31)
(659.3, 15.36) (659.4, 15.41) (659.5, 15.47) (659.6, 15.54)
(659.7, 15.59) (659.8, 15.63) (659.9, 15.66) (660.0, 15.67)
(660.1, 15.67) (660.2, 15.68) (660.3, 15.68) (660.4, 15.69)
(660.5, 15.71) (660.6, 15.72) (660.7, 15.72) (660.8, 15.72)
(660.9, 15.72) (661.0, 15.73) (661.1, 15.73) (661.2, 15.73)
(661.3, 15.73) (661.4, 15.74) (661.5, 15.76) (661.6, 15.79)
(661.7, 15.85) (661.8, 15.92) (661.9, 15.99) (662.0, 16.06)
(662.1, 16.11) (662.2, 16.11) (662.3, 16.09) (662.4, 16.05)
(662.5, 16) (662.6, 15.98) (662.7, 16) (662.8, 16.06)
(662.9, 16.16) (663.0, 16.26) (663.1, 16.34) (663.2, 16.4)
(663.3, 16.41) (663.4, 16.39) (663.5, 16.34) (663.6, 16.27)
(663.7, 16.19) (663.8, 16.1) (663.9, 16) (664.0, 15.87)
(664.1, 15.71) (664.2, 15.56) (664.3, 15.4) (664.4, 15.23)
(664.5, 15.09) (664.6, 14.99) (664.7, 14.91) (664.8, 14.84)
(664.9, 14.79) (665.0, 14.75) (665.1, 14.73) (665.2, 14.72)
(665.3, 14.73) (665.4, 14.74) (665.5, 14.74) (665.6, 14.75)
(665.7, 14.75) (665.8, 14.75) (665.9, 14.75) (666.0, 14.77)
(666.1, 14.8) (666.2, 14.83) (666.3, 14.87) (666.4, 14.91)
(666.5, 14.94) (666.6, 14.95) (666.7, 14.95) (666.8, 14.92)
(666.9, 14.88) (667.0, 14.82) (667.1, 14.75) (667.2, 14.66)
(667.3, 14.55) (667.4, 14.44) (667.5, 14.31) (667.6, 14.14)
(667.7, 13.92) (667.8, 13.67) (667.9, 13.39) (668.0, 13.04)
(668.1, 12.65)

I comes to 1.04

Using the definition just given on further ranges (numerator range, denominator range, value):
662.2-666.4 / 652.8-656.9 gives 1.03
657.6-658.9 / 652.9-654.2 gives 1.04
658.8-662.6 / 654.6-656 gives 1.06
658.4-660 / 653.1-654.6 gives 1.04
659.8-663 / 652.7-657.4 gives 1.06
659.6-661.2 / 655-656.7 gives 1.05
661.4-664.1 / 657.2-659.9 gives 1.04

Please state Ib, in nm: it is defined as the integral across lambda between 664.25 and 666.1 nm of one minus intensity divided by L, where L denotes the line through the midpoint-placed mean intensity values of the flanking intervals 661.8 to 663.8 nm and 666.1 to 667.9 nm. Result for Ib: 0.05 nm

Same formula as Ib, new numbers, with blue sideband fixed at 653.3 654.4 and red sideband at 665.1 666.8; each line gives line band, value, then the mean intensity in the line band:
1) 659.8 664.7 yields -0.35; 15.9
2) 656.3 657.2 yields -0.01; 15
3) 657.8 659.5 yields -0.08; 15.5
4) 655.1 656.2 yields -0.01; 14.9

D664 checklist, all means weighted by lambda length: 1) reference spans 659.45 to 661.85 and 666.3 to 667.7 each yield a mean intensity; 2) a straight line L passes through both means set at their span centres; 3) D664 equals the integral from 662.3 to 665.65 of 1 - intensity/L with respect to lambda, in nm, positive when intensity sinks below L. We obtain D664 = -0.09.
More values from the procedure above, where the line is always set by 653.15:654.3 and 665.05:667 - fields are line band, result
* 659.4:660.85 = -0.08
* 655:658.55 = -0.08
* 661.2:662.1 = -0.06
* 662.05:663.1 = -0.09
